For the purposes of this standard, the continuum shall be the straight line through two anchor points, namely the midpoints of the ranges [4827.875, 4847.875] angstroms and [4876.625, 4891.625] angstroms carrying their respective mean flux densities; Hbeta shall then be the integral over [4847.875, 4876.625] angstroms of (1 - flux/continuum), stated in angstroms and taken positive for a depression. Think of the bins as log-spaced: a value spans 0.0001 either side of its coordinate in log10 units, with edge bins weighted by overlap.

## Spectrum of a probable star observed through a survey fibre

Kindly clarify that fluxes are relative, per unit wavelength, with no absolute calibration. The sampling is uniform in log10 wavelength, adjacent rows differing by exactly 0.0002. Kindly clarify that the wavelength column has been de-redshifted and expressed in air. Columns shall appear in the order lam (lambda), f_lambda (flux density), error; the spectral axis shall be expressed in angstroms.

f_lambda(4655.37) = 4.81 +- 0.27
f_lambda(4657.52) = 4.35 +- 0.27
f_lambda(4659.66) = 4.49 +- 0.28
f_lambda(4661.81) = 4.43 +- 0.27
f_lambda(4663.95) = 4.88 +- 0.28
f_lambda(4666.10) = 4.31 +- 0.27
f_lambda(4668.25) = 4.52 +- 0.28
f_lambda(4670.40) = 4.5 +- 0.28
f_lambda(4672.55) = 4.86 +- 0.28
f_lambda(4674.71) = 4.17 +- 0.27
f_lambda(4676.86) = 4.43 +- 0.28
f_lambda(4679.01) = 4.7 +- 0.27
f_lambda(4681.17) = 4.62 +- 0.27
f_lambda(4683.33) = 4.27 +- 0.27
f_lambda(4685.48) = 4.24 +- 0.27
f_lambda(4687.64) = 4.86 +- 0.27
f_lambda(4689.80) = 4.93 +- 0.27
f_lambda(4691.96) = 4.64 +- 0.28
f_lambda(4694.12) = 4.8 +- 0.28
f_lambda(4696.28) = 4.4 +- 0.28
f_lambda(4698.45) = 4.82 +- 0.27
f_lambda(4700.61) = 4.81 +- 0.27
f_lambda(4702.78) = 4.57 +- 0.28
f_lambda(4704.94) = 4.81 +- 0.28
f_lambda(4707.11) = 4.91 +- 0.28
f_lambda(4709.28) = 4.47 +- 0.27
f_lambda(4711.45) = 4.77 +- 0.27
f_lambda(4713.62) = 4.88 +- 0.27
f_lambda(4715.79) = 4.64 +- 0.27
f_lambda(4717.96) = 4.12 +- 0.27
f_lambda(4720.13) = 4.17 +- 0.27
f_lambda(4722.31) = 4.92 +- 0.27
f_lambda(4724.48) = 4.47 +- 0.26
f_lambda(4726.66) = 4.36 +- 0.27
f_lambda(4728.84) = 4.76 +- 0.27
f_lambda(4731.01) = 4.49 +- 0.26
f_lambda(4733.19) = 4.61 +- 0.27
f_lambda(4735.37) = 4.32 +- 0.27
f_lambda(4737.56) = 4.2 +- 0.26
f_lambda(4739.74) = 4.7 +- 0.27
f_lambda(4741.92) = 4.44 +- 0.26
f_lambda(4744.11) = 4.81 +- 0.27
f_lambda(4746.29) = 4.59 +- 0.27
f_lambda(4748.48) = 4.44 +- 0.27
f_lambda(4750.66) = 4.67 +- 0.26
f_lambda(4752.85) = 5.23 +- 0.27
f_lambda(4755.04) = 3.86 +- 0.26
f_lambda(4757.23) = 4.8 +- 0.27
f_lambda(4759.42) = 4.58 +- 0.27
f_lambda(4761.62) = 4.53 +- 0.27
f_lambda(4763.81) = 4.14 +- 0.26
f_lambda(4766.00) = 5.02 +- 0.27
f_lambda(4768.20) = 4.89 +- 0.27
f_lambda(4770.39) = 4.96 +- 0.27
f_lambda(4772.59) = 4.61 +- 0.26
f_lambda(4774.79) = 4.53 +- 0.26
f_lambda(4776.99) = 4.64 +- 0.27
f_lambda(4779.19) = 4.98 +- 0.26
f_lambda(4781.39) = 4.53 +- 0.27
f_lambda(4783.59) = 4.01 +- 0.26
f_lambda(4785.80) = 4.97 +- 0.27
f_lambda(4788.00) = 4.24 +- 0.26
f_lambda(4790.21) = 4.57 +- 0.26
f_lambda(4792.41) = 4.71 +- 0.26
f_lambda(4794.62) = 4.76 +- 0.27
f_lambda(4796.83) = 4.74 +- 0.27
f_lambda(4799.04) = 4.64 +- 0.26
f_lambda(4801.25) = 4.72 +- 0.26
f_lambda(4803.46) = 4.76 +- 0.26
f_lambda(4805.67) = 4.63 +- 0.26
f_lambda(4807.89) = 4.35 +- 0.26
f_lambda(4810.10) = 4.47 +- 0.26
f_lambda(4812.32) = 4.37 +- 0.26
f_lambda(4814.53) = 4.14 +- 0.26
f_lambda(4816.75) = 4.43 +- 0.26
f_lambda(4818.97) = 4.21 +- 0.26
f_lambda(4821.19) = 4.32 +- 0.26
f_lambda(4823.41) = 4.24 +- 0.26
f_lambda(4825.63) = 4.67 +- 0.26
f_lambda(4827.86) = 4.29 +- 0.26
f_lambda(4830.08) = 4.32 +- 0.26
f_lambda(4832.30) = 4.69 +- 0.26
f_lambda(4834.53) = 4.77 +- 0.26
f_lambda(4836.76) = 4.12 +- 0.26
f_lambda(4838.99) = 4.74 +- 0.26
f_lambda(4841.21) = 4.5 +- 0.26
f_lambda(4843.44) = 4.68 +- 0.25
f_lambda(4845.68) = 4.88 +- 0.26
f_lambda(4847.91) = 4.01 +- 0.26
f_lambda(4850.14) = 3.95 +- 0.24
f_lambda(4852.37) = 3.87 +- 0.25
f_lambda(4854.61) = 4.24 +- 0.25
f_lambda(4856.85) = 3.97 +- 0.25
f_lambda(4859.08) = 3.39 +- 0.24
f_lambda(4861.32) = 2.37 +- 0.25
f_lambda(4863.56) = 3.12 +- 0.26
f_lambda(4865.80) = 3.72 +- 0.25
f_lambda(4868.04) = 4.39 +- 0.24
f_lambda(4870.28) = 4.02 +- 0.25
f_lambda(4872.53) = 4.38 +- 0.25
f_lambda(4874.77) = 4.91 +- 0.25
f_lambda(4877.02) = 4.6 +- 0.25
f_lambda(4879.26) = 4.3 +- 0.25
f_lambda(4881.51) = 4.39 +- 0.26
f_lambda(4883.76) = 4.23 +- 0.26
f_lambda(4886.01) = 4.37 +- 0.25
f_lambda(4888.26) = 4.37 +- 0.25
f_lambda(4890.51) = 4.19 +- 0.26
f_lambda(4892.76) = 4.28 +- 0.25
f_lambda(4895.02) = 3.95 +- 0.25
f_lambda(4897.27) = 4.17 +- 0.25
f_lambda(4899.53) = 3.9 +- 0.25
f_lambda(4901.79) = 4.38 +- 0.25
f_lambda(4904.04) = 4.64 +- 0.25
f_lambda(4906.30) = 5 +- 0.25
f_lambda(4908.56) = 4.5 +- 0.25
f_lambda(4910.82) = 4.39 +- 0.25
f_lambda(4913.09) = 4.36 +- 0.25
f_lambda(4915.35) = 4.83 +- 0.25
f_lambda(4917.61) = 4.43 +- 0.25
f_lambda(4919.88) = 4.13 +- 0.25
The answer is 3.5 angstroms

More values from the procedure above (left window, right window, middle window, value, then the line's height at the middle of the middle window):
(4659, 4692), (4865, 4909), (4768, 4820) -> -1.7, 4.43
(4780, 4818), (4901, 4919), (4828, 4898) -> 5.5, 4.55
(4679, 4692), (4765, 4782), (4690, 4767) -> 1.4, 4.68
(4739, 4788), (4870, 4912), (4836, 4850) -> 0.0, 4.47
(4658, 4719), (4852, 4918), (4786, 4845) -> -2.4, 4.34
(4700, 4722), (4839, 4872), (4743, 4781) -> -2.3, 4.39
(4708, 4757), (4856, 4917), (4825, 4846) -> -1.2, 4.31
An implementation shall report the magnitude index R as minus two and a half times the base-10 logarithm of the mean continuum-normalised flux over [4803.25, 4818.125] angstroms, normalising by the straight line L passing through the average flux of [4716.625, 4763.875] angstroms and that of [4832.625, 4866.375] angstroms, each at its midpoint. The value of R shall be -0.05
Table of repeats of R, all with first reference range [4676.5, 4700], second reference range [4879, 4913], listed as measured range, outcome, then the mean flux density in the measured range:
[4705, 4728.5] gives -0.001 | 4.59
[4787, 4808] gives -0.037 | 4.63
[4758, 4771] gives -0.039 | 4.68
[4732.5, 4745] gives 0.012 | 4.5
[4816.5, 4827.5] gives 0.019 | 4.36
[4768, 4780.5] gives -0.059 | 4.76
